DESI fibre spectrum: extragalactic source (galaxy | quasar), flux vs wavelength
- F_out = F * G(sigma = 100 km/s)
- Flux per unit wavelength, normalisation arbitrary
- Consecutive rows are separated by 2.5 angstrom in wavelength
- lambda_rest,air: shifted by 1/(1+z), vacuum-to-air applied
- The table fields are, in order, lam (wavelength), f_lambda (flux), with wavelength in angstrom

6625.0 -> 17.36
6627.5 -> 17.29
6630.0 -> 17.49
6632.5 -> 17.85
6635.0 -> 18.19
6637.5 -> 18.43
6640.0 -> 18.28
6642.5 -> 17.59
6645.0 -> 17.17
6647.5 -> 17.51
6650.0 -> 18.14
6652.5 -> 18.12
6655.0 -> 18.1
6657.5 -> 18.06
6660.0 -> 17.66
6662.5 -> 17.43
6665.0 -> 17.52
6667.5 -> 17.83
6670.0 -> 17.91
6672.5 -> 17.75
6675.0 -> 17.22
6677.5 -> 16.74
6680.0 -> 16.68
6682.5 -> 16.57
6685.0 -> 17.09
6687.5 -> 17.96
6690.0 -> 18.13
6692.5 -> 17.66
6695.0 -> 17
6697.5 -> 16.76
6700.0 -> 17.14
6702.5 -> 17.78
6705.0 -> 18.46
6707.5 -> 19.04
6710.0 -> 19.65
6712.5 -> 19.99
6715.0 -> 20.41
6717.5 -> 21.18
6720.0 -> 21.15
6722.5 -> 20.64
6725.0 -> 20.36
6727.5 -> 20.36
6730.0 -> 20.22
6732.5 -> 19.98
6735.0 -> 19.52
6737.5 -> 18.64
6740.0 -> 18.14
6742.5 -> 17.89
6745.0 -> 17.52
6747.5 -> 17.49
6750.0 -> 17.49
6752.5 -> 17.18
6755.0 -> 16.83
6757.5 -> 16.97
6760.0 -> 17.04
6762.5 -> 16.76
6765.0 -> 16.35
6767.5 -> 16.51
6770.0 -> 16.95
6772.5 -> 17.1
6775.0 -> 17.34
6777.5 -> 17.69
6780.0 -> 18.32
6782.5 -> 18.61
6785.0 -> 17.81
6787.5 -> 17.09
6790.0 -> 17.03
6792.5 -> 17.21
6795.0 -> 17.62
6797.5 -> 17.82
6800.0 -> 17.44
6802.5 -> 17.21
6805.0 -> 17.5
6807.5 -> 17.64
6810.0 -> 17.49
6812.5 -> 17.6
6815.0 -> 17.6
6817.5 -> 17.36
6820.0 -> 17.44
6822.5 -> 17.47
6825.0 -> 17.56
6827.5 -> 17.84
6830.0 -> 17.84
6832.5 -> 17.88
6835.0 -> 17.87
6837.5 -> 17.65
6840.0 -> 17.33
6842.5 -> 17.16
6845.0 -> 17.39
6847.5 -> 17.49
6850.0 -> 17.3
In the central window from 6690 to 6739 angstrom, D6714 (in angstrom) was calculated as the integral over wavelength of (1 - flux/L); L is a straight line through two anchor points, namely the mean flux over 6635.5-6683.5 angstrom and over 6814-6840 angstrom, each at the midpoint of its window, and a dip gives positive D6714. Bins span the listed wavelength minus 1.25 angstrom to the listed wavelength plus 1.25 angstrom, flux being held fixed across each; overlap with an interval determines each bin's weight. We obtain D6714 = -4.4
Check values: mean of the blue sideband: 17.6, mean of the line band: 19.2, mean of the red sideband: 17.6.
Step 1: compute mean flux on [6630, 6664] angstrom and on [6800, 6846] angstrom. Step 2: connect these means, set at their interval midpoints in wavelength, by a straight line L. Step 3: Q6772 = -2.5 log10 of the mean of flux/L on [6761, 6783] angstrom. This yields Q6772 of 0.024 mag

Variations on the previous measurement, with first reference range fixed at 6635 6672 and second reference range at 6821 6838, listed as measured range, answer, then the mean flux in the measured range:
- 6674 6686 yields 0.06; 16.8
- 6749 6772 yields 0.06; 16.9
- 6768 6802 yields 0.02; 17.5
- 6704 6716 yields -0.10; 19.5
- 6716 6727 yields -0.17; 20.8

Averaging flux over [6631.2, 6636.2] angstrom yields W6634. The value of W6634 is 18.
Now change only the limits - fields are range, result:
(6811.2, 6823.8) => 17.5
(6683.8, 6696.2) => 17.6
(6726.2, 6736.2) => 20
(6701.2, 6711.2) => 18.7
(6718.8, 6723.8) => 20.9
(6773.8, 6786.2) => 18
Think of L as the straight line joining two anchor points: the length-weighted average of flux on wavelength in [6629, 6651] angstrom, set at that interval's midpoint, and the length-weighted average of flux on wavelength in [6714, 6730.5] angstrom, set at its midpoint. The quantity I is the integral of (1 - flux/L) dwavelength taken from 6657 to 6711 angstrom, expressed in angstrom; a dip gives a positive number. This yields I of 4.8 angstrom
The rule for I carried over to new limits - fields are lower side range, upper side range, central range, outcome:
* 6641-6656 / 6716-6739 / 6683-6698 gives 1.3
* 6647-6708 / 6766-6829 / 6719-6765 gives -2.5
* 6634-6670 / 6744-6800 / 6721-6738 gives -2.5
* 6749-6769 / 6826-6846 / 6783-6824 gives -0.4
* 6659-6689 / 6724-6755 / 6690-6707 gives 0.2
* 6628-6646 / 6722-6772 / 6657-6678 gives 0.4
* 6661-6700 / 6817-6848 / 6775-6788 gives -0.3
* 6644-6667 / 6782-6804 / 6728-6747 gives -1.3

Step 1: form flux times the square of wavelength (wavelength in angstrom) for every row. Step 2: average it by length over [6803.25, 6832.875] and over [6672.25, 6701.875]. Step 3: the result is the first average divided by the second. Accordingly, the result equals 1.06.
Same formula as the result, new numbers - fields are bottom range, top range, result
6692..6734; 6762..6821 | 0.92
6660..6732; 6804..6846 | 0.99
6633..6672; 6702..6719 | 1.12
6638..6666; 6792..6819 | 1.03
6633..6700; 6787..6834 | 1.04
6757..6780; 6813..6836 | 1.05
